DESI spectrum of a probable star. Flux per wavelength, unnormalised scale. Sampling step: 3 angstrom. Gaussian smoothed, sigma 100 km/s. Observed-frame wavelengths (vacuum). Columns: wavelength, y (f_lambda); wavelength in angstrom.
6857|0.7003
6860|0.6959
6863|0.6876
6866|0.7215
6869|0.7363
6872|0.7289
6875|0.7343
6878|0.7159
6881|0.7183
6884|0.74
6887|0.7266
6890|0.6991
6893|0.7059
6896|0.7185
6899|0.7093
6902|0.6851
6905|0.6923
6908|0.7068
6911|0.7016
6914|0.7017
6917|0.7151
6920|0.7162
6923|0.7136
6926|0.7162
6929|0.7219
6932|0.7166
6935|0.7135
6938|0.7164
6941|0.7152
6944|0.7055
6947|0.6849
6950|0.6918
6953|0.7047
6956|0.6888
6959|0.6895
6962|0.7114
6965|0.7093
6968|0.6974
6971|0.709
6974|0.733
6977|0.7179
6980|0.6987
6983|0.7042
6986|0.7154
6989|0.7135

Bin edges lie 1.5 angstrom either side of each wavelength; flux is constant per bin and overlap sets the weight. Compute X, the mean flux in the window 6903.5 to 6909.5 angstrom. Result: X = 0.7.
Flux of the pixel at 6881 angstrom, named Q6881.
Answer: 0.7183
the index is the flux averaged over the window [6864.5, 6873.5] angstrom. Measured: 0.729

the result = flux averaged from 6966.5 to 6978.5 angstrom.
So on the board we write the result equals 0.714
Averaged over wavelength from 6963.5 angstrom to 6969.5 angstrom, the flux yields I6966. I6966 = 0.703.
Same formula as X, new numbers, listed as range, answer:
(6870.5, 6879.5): 0.726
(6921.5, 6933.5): 0.717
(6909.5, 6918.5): 0.706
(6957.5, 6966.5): 0.703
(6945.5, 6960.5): 0.692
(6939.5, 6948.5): 0.702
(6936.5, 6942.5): 0.716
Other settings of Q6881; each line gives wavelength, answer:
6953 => 0.7047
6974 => 0.733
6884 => 0.74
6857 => 0.7003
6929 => 0.7219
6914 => 0.7017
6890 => 0.6991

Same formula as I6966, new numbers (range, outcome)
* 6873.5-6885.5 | 0.727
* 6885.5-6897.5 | 0.713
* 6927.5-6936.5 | 0.717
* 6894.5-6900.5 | 0.714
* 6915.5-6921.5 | 0.716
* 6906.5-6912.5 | 0.704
